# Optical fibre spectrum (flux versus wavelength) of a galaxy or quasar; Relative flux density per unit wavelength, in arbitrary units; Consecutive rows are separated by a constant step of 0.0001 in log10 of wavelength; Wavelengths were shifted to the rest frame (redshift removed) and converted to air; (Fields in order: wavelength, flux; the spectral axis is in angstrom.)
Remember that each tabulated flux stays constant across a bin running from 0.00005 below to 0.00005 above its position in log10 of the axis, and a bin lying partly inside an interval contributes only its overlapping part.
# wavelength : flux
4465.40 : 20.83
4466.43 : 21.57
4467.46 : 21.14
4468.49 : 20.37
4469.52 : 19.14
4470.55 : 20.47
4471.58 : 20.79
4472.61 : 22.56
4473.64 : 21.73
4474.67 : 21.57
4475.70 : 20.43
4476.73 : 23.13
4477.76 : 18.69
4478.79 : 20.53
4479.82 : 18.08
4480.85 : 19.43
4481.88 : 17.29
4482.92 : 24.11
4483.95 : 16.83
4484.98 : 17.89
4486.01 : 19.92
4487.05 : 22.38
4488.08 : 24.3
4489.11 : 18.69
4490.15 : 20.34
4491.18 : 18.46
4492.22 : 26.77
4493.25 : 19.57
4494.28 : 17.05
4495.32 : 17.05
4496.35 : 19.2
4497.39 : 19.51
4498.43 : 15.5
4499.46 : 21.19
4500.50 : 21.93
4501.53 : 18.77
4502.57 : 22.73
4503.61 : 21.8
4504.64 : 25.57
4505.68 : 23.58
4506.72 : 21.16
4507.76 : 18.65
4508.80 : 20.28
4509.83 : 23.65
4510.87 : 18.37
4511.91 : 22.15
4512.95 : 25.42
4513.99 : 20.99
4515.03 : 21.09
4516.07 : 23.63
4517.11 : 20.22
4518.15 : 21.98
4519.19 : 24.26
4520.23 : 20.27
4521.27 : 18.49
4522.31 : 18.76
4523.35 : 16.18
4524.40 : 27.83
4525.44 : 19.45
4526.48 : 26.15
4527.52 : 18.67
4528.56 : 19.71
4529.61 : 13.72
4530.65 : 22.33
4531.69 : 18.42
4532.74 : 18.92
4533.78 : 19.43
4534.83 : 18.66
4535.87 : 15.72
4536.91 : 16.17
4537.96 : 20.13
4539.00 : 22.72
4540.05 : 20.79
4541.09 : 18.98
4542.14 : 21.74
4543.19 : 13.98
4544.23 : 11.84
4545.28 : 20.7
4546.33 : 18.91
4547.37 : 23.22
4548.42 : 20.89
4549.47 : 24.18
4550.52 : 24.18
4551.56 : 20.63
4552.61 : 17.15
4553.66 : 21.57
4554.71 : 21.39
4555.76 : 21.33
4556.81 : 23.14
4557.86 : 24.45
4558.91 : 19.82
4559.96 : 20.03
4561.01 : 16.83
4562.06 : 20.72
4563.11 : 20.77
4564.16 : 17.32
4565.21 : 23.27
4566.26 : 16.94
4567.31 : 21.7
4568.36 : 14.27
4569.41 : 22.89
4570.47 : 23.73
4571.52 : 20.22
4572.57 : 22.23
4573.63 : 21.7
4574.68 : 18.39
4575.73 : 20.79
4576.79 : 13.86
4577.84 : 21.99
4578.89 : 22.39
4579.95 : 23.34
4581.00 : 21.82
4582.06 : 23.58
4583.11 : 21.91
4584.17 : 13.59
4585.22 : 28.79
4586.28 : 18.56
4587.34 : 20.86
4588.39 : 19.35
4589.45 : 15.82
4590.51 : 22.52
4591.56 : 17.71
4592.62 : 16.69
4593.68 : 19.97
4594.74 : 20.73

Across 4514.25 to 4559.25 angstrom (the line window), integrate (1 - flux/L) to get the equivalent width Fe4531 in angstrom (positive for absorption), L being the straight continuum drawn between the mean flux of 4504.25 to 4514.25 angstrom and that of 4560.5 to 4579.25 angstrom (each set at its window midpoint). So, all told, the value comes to 1.6 angstrom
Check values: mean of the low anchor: 21.9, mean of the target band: 20.3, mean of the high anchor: 20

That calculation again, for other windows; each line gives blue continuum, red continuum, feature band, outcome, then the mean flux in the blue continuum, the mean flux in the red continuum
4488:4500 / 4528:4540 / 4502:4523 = -2.56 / 19.6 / 18.8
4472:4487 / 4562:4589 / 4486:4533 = -1.03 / 20.2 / 20.6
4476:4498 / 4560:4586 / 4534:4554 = 0.75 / 19.9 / 20.5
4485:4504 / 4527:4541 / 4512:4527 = -1.86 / 20.2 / 18.9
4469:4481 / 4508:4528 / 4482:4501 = 0.85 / 20.6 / 21.4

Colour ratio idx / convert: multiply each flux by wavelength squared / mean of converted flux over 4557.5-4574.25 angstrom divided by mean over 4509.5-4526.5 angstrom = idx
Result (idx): 1.0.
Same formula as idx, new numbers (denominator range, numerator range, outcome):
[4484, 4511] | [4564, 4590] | 1.03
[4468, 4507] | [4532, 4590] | 1.02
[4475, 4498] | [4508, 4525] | 1.09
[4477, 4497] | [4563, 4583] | 1.08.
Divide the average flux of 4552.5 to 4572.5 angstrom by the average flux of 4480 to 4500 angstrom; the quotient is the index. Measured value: 1.0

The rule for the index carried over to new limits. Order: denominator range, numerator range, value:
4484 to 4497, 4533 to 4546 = 0.92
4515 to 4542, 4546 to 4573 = 1.04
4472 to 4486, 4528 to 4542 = 0.94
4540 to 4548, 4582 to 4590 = 1.08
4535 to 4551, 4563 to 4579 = 1.03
